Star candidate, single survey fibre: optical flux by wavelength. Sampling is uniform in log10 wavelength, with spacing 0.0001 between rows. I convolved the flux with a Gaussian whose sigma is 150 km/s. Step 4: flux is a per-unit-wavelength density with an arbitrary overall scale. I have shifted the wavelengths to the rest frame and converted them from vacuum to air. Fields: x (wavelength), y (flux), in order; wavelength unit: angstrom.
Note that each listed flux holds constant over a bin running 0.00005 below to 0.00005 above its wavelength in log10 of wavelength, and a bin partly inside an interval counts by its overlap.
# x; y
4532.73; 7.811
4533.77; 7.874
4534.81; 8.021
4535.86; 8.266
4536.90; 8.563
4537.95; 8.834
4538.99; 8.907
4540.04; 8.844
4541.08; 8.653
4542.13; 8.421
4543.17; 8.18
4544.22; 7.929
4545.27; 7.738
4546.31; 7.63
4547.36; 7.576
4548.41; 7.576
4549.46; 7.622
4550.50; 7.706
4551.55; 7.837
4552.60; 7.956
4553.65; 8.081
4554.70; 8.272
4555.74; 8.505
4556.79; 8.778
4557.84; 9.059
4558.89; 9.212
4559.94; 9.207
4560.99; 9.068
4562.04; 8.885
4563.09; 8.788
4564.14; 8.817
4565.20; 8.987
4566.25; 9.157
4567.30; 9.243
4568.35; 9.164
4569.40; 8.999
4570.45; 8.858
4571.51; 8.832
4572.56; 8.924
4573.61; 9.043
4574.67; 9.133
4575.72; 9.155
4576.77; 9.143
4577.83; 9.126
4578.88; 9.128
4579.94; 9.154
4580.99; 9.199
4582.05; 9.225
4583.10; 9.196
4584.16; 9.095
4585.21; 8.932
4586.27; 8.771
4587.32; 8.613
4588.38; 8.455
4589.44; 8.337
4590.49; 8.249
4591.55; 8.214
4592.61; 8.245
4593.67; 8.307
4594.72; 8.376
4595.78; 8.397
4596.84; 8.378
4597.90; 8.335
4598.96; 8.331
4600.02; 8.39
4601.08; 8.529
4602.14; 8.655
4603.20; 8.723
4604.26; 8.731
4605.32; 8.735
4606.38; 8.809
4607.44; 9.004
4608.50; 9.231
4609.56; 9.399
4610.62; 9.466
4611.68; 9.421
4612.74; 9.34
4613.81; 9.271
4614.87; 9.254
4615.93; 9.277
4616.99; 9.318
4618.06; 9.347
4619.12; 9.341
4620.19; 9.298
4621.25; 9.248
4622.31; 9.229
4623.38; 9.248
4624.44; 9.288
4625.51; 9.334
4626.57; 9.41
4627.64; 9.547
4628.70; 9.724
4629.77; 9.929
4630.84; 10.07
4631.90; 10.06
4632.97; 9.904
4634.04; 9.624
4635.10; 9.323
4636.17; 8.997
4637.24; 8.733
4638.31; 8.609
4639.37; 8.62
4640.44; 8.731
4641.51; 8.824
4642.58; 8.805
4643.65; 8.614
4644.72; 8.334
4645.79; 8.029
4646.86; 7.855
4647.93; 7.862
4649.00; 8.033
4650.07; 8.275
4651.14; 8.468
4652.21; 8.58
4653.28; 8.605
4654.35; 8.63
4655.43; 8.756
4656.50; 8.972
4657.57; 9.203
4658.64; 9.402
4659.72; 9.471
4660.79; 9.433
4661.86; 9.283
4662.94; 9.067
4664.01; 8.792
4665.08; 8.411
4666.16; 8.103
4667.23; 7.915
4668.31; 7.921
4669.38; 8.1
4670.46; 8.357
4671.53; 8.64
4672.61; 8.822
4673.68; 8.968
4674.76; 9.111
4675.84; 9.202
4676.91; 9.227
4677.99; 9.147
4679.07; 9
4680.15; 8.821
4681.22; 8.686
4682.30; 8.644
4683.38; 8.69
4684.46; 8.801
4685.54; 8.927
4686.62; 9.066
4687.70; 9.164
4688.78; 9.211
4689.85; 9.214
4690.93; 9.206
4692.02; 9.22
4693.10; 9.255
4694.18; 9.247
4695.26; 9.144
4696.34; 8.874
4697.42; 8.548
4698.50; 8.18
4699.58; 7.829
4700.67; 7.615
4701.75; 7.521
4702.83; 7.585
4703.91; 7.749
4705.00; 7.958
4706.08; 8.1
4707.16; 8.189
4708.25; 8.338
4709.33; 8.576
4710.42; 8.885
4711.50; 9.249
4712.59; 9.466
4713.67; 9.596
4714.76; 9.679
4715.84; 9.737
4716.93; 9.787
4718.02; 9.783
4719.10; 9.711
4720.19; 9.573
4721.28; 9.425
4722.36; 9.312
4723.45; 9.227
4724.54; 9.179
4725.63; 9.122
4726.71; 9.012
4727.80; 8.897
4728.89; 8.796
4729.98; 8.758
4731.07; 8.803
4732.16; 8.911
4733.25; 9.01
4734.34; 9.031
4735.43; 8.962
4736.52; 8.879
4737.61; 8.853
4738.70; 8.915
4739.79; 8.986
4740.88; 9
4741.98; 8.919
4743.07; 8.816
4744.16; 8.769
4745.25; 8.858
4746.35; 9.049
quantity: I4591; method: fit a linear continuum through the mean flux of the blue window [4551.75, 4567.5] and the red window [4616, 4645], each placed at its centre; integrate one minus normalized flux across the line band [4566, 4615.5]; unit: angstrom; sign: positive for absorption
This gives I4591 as 0.6 angstrom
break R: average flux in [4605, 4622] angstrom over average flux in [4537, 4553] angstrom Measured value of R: 1.1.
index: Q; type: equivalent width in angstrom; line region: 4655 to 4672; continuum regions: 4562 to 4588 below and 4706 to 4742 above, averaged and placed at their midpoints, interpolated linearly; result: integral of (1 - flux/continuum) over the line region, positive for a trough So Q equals 0.61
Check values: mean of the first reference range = 9.02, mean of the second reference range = 9.09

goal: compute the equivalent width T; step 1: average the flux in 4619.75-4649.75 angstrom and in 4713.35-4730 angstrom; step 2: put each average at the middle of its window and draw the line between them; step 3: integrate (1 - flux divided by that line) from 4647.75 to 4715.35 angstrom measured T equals 3.6 angstrom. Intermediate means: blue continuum 9.04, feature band 8.72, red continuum 9.36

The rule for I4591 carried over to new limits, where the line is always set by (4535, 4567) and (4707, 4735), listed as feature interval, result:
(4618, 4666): -0.9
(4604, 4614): -0.5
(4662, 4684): 0.7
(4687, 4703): 0.7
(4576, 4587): -0.7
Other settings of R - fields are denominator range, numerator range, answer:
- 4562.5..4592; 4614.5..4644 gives 1.04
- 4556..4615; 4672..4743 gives 1.00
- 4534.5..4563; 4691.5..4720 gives 1.05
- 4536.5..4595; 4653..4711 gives 1.01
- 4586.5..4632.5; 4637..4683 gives 0.96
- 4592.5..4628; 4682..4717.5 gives 0.98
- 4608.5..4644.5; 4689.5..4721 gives 0.95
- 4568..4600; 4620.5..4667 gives 1.02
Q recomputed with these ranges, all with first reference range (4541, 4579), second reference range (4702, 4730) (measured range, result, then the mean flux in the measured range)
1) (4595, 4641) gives -2.0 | 9.13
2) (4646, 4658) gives 0.5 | 8.46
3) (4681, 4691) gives -0.1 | 8.96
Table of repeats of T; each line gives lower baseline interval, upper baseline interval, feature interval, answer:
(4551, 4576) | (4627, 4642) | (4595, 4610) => 0.7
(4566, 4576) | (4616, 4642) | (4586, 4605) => 1.5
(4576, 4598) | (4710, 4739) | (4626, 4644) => -0.8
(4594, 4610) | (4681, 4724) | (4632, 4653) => 0.2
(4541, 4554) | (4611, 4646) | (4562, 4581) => -1.7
